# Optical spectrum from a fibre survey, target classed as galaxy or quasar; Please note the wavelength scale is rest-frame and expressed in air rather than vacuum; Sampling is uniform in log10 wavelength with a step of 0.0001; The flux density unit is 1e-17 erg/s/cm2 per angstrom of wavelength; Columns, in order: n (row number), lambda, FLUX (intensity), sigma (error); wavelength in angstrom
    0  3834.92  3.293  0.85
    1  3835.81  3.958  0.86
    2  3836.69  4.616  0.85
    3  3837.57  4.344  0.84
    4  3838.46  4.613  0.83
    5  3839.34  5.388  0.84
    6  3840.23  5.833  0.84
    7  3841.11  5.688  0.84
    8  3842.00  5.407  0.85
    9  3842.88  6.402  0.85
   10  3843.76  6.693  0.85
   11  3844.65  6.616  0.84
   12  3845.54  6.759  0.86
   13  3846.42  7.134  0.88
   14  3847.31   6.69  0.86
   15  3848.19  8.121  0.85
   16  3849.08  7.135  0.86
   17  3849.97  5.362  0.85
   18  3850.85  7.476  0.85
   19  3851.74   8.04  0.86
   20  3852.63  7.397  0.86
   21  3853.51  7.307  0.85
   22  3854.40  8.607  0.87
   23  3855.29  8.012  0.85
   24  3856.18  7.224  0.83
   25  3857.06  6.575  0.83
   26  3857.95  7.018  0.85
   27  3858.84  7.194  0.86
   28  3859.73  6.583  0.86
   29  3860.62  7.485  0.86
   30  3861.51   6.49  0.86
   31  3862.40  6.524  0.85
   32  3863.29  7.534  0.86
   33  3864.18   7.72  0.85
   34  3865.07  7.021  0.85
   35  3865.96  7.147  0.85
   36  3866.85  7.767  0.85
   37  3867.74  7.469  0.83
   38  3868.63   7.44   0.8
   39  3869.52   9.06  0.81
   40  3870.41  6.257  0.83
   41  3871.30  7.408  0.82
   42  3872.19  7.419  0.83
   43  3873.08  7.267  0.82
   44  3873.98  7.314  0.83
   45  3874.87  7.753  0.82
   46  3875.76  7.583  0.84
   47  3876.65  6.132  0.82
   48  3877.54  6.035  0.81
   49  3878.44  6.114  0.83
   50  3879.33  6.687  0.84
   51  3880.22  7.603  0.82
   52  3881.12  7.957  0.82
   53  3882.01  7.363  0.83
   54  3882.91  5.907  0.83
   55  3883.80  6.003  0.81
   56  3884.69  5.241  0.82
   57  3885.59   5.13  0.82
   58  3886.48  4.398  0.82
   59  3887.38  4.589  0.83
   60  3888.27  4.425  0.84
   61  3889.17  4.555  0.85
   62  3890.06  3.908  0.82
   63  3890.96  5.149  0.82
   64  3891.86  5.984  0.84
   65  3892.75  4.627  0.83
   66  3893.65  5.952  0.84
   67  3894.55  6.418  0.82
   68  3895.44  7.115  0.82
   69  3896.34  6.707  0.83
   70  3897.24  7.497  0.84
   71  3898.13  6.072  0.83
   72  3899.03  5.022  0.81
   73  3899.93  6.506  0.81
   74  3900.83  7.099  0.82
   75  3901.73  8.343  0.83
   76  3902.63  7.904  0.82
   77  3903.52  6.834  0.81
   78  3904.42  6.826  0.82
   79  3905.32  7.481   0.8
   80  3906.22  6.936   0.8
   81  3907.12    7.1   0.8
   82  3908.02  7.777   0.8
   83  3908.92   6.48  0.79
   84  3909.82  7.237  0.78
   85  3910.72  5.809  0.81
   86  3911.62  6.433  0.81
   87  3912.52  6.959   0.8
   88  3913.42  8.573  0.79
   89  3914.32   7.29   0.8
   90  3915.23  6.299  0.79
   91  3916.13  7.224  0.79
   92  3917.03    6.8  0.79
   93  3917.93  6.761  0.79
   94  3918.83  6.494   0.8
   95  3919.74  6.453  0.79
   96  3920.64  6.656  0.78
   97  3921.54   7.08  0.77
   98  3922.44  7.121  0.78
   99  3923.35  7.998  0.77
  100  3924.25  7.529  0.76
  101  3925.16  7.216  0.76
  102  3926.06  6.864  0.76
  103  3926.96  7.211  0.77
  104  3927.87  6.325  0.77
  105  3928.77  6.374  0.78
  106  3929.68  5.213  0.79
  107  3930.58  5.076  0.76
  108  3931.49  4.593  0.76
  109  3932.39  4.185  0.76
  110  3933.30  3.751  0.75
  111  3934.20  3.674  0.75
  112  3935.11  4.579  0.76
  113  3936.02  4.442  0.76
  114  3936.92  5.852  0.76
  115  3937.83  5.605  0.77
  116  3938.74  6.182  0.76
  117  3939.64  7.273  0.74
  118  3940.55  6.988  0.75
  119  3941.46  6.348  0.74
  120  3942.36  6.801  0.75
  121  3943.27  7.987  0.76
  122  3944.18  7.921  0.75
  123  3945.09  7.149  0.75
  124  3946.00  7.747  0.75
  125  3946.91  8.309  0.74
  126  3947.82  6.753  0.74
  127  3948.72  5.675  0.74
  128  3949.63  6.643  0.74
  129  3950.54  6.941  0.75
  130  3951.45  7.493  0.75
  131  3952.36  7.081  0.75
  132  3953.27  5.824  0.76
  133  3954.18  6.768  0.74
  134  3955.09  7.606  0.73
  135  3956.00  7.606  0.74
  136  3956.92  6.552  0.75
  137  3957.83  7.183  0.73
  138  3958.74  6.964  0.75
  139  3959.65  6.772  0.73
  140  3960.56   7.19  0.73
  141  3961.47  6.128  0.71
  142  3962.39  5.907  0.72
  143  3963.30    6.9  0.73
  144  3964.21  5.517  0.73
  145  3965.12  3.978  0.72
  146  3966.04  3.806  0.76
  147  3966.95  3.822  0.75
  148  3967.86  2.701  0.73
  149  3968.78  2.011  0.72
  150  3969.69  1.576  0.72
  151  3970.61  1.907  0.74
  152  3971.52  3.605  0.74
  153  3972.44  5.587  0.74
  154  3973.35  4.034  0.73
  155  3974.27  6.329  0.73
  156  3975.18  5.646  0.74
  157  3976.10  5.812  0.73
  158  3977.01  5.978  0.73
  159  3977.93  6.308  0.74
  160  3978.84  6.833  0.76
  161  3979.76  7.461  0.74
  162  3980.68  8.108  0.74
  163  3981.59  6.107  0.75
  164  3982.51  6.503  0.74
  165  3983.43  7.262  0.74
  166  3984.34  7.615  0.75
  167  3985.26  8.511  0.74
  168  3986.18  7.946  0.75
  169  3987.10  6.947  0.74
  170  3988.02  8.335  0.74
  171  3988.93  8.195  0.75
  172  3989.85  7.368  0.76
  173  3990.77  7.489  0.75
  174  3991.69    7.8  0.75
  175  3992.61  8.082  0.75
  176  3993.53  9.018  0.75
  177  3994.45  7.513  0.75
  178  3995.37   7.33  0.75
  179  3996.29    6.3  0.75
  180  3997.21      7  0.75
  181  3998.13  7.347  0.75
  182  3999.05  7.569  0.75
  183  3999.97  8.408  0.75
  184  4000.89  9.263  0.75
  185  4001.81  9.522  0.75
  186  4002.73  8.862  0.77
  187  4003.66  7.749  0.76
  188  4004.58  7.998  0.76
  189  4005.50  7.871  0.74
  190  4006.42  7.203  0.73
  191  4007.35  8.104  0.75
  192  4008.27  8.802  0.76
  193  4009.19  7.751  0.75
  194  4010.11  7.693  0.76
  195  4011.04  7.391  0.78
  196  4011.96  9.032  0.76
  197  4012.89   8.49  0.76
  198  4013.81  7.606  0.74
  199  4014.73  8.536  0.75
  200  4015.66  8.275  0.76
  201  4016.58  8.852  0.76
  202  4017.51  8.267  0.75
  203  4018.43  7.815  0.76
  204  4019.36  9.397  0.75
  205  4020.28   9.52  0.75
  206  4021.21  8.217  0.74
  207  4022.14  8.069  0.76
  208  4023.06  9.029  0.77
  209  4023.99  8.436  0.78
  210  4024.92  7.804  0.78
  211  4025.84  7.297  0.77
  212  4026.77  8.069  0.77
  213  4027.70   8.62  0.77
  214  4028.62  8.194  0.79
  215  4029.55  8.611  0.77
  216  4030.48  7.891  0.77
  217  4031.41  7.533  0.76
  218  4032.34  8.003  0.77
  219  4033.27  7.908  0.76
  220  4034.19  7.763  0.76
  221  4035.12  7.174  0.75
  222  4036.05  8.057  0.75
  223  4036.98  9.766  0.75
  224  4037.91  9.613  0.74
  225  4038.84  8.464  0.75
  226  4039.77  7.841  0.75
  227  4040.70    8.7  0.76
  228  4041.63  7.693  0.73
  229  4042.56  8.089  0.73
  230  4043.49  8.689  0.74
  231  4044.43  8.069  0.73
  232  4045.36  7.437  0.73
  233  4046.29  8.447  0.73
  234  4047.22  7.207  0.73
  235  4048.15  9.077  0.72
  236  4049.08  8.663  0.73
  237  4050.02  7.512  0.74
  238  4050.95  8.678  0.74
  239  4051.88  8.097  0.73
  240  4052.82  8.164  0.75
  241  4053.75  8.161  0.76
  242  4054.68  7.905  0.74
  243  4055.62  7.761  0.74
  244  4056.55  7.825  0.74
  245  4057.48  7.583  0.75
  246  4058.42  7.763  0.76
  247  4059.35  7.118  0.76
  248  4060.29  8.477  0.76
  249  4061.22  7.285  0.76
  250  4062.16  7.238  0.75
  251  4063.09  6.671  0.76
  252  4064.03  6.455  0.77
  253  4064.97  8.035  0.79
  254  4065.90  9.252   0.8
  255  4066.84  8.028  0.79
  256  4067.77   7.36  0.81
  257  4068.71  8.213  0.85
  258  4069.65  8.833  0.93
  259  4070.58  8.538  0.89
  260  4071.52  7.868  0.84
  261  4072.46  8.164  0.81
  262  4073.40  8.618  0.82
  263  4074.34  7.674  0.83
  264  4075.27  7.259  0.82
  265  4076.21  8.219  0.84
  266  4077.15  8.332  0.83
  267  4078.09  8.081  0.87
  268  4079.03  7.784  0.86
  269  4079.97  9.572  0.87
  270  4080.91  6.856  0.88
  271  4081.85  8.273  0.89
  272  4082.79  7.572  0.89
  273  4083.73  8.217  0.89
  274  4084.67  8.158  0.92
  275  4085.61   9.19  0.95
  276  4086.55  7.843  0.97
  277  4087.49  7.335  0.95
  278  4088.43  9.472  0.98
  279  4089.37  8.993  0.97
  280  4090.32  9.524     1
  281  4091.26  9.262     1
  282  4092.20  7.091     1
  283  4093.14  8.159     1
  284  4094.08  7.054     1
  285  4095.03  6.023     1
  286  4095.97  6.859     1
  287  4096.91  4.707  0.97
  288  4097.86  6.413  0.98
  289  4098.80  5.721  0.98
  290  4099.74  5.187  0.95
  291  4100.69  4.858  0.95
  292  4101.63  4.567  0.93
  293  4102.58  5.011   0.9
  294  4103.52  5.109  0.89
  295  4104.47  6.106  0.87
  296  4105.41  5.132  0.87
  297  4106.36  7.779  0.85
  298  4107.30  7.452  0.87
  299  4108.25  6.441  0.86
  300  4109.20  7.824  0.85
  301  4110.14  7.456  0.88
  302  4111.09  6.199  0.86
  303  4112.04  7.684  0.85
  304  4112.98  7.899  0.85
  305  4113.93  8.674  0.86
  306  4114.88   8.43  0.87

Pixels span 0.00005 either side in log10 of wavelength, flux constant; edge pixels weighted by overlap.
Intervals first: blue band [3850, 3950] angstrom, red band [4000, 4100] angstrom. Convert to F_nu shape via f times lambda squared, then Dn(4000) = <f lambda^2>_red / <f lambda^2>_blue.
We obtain 1.3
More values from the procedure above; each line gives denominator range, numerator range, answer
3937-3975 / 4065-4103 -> 1.36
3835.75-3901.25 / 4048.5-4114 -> 1.29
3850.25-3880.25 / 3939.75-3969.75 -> 0.91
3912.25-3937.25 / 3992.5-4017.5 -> 1.35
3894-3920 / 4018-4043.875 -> 1.28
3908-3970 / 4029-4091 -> 1.38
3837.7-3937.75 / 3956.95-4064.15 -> 1.21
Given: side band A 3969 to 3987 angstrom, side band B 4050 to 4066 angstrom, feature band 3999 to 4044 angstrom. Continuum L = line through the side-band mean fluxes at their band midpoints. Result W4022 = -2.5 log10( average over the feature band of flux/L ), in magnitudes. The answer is -0.20 mag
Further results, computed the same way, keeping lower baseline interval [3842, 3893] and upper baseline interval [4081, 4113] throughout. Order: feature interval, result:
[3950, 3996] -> 0.09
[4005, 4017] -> -0.17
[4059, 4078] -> -0.13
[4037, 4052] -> -0.19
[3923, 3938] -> 0.20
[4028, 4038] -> -0.18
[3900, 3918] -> -0.05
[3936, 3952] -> 0.00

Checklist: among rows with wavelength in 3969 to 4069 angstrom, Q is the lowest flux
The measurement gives 1.576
